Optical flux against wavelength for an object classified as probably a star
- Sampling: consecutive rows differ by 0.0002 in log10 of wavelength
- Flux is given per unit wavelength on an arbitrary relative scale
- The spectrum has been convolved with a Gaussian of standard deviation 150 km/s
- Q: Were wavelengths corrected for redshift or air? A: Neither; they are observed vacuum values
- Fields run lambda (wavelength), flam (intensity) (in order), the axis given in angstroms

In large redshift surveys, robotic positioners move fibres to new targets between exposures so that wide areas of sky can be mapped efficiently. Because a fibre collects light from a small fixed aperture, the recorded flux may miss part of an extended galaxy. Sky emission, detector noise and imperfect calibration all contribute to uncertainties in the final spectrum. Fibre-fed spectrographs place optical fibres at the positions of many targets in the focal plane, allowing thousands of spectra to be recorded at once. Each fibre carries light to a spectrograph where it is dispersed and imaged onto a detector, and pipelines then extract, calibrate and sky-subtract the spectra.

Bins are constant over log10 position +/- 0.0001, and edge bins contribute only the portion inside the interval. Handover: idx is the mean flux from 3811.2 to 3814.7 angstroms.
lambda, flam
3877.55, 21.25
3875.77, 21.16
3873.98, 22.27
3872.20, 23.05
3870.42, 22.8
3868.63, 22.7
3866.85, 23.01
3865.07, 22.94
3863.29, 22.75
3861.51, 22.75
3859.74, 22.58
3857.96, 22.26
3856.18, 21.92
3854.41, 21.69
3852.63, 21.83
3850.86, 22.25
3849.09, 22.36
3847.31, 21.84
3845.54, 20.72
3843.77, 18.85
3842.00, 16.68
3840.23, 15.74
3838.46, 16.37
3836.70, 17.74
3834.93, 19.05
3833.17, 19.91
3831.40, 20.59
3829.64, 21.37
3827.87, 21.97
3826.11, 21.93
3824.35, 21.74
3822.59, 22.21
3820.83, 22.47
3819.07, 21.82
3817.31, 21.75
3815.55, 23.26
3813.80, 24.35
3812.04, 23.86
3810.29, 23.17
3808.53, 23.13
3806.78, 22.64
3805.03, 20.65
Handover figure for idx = 24.1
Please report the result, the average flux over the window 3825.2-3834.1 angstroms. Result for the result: 21.1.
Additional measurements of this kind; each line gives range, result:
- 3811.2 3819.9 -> 23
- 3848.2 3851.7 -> 22.3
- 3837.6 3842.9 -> 16.3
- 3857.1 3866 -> 22.7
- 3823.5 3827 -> 21.9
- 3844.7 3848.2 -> 21.3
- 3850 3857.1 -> 21.9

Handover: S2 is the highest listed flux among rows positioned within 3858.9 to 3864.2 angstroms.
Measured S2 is 22.75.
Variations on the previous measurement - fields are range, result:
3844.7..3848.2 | 21.84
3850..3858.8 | 22.26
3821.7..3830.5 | 22.21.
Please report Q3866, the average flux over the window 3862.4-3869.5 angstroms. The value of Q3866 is 22.9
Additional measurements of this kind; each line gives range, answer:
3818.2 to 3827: 22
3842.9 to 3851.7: 21.2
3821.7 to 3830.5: 21.8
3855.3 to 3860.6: 22.2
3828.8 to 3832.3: 21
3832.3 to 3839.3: 18.3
